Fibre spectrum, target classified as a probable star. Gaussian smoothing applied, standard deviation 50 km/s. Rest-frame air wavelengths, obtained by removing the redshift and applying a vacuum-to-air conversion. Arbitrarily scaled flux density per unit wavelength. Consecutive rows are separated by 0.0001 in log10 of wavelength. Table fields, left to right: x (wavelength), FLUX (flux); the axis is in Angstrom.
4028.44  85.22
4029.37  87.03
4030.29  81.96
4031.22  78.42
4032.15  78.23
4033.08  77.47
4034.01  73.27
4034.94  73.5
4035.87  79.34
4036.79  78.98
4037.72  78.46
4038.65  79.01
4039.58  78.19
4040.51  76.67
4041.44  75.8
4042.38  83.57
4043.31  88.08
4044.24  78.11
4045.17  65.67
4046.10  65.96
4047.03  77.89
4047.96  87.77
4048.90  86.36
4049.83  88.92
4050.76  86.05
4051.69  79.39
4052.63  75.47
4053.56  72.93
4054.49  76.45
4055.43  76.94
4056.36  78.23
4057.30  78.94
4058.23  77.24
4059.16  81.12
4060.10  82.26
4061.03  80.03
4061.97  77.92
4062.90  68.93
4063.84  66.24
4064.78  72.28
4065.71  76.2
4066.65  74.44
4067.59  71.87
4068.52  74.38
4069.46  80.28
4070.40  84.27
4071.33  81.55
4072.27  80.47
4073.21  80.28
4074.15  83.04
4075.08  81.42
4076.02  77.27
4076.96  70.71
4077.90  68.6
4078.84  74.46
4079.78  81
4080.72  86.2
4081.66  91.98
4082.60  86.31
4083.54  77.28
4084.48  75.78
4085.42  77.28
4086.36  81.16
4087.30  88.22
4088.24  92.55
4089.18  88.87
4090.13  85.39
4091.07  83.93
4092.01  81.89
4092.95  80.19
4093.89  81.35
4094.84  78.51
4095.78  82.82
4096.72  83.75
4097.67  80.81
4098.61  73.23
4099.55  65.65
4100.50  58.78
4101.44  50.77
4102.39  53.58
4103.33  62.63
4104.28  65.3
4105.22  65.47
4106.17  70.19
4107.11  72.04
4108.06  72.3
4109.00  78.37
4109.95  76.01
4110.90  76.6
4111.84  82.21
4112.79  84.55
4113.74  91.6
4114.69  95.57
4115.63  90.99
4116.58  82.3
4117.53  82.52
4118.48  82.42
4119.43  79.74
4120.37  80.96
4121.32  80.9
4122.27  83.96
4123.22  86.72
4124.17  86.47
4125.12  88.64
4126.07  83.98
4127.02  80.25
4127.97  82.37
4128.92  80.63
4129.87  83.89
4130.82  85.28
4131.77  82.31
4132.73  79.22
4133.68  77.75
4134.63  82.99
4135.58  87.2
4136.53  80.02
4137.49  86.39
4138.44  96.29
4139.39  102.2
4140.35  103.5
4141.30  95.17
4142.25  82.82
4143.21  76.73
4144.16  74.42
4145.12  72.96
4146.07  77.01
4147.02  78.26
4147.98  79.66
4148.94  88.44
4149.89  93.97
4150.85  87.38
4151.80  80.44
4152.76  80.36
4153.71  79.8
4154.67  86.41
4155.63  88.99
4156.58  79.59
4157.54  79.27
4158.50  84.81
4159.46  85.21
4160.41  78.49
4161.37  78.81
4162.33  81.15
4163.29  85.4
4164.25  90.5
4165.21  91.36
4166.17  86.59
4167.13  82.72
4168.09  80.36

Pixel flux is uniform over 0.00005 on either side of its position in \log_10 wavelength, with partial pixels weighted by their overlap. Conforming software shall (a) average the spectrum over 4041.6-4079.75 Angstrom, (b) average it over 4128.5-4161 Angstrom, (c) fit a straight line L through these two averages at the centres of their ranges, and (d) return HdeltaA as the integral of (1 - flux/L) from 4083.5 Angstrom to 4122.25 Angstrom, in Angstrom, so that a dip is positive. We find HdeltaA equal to 1.41 Angstrom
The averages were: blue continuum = 77.8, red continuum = 84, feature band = 78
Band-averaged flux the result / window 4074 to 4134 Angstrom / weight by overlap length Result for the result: 79.3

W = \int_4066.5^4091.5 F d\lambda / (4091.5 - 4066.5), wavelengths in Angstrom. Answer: 80.8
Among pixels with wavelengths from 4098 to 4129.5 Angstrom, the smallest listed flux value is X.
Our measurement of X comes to 50.77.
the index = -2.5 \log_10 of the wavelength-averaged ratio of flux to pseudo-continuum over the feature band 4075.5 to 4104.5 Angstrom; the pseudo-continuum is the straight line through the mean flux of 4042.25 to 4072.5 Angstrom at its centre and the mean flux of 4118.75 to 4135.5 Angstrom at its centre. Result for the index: 0.044 mag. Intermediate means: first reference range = 78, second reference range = 82.8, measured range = 77.1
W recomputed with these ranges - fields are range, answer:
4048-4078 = 78.1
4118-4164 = 83.8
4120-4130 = 83.5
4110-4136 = 83.6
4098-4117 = 73.5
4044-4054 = 78.6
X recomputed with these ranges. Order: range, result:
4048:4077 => 66.24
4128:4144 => 76.73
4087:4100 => 65.65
